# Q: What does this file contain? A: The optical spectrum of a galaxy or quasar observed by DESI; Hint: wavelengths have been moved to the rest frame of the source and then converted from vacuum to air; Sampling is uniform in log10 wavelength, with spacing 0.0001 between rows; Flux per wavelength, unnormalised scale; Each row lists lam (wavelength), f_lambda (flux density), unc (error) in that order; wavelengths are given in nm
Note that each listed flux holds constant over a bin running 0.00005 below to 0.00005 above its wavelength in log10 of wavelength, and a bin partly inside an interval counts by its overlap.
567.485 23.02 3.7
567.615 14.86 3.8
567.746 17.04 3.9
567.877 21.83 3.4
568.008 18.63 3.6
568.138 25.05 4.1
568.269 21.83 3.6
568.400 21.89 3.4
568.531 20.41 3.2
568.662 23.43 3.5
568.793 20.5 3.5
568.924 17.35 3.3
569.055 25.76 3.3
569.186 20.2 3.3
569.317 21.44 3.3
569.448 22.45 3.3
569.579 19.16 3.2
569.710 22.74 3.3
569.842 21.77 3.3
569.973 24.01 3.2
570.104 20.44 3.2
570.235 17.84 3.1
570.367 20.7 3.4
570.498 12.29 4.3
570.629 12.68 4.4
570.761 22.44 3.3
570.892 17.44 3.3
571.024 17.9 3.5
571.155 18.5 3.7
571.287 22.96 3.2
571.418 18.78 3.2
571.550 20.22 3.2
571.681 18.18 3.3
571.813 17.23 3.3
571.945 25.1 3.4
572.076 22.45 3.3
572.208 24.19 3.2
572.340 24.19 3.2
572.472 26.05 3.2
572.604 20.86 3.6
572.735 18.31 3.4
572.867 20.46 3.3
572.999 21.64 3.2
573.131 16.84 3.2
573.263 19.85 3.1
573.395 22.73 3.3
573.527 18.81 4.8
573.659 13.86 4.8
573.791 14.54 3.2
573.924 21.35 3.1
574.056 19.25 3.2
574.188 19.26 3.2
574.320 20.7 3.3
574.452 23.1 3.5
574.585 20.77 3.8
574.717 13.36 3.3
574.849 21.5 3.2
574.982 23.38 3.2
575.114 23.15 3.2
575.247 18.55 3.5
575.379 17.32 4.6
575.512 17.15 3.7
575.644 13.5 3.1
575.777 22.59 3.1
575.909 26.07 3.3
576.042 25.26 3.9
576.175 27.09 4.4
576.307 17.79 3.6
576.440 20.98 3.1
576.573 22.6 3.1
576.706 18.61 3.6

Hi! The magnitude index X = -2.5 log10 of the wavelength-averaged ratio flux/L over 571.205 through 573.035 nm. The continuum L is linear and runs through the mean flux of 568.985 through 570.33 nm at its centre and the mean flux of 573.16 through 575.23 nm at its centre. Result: -0.049 mag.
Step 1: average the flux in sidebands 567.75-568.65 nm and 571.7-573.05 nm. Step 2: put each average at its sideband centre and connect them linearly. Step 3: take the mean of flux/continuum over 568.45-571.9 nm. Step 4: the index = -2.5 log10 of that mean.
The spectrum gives 0.09 mag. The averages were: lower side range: 21.4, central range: 19.9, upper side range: 21.9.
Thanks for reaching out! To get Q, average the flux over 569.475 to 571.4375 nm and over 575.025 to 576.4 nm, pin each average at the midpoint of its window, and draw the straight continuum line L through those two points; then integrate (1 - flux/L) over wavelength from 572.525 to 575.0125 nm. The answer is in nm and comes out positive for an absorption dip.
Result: 0.10 nm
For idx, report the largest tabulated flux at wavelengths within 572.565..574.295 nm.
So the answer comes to 22.73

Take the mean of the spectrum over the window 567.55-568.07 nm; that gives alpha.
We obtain 18.1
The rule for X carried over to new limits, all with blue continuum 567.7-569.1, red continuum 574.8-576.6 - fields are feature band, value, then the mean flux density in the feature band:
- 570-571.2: 0.179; 18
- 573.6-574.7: 0.125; 18.9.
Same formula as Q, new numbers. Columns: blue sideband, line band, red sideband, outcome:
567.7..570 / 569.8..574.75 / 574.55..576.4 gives 0.27 nm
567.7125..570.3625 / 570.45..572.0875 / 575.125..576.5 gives 0.17 nm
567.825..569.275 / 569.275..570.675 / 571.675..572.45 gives 0.14 nm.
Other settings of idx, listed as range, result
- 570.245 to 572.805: 26.05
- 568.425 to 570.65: 25.76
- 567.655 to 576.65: 27.09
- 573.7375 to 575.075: 23.38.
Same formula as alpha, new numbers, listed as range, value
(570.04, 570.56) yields 17.8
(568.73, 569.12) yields 21.2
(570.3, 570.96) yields 17.1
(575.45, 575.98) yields 19.9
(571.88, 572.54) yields 24.4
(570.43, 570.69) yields 12.6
